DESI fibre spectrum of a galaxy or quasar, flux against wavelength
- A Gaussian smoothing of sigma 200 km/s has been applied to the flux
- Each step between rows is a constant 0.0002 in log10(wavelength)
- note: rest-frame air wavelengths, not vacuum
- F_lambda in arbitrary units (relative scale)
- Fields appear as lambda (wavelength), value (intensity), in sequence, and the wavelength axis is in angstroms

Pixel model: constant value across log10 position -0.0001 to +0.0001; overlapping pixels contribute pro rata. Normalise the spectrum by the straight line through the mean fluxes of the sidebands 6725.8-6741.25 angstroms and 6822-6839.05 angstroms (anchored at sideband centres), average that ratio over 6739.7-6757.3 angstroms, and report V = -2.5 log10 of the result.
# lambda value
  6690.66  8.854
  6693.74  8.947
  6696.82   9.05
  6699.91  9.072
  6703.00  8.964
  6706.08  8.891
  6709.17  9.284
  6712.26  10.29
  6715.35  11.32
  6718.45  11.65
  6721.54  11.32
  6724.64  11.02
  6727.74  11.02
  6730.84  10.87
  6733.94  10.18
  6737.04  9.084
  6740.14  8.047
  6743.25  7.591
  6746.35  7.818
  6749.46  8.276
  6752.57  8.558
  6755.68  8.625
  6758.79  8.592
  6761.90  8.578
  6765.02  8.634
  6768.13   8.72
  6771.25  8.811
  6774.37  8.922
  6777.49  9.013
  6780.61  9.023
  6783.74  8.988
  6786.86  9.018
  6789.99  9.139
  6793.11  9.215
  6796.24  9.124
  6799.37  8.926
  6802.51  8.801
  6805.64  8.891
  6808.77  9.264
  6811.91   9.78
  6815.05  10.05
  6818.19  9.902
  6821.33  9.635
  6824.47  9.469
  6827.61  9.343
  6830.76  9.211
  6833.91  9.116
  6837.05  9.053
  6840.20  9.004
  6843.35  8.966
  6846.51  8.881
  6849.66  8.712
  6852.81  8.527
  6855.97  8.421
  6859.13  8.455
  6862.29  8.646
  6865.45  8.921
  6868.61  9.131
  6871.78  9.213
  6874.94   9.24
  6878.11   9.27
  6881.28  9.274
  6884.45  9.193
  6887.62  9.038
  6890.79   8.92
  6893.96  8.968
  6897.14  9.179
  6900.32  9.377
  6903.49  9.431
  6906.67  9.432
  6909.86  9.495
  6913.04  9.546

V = 0.201 mag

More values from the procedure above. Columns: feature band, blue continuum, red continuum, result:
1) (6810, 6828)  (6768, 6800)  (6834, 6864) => -0.10 mag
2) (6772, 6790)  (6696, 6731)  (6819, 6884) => 0.08 mag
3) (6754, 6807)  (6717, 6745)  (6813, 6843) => 0.10 mag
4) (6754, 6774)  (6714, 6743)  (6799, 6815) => 0.14 mag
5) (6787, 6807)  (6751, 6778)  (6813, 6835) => 0.02 mag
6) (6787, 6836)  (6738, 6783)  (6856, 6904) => -0.07 mag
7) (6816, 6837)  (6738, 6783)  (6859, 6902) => -0.07 mag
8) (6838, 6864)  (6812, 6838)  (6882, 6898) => 0.07 mag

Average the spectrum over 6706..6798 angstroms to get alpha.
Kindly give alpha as 9.32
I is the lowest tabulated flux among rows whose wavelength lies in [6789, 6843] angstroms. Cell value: 8.801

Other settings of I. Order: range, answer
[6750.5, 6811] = 8.558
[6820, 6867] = 8.421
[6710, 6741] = 8.047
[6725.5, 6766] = 7.591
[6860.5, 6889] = 8.646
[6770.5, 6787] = 8.811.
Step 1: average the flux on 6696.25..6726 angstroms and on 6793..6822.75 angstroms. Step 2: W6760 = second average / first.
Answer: 0.93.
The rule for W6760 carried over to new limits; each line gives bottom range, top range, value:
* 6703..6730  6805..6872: 0.87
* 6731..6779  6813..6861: 1.05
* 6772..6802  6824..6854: 1.00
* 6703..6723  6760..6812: 0.87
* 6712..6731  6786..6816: 0.83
